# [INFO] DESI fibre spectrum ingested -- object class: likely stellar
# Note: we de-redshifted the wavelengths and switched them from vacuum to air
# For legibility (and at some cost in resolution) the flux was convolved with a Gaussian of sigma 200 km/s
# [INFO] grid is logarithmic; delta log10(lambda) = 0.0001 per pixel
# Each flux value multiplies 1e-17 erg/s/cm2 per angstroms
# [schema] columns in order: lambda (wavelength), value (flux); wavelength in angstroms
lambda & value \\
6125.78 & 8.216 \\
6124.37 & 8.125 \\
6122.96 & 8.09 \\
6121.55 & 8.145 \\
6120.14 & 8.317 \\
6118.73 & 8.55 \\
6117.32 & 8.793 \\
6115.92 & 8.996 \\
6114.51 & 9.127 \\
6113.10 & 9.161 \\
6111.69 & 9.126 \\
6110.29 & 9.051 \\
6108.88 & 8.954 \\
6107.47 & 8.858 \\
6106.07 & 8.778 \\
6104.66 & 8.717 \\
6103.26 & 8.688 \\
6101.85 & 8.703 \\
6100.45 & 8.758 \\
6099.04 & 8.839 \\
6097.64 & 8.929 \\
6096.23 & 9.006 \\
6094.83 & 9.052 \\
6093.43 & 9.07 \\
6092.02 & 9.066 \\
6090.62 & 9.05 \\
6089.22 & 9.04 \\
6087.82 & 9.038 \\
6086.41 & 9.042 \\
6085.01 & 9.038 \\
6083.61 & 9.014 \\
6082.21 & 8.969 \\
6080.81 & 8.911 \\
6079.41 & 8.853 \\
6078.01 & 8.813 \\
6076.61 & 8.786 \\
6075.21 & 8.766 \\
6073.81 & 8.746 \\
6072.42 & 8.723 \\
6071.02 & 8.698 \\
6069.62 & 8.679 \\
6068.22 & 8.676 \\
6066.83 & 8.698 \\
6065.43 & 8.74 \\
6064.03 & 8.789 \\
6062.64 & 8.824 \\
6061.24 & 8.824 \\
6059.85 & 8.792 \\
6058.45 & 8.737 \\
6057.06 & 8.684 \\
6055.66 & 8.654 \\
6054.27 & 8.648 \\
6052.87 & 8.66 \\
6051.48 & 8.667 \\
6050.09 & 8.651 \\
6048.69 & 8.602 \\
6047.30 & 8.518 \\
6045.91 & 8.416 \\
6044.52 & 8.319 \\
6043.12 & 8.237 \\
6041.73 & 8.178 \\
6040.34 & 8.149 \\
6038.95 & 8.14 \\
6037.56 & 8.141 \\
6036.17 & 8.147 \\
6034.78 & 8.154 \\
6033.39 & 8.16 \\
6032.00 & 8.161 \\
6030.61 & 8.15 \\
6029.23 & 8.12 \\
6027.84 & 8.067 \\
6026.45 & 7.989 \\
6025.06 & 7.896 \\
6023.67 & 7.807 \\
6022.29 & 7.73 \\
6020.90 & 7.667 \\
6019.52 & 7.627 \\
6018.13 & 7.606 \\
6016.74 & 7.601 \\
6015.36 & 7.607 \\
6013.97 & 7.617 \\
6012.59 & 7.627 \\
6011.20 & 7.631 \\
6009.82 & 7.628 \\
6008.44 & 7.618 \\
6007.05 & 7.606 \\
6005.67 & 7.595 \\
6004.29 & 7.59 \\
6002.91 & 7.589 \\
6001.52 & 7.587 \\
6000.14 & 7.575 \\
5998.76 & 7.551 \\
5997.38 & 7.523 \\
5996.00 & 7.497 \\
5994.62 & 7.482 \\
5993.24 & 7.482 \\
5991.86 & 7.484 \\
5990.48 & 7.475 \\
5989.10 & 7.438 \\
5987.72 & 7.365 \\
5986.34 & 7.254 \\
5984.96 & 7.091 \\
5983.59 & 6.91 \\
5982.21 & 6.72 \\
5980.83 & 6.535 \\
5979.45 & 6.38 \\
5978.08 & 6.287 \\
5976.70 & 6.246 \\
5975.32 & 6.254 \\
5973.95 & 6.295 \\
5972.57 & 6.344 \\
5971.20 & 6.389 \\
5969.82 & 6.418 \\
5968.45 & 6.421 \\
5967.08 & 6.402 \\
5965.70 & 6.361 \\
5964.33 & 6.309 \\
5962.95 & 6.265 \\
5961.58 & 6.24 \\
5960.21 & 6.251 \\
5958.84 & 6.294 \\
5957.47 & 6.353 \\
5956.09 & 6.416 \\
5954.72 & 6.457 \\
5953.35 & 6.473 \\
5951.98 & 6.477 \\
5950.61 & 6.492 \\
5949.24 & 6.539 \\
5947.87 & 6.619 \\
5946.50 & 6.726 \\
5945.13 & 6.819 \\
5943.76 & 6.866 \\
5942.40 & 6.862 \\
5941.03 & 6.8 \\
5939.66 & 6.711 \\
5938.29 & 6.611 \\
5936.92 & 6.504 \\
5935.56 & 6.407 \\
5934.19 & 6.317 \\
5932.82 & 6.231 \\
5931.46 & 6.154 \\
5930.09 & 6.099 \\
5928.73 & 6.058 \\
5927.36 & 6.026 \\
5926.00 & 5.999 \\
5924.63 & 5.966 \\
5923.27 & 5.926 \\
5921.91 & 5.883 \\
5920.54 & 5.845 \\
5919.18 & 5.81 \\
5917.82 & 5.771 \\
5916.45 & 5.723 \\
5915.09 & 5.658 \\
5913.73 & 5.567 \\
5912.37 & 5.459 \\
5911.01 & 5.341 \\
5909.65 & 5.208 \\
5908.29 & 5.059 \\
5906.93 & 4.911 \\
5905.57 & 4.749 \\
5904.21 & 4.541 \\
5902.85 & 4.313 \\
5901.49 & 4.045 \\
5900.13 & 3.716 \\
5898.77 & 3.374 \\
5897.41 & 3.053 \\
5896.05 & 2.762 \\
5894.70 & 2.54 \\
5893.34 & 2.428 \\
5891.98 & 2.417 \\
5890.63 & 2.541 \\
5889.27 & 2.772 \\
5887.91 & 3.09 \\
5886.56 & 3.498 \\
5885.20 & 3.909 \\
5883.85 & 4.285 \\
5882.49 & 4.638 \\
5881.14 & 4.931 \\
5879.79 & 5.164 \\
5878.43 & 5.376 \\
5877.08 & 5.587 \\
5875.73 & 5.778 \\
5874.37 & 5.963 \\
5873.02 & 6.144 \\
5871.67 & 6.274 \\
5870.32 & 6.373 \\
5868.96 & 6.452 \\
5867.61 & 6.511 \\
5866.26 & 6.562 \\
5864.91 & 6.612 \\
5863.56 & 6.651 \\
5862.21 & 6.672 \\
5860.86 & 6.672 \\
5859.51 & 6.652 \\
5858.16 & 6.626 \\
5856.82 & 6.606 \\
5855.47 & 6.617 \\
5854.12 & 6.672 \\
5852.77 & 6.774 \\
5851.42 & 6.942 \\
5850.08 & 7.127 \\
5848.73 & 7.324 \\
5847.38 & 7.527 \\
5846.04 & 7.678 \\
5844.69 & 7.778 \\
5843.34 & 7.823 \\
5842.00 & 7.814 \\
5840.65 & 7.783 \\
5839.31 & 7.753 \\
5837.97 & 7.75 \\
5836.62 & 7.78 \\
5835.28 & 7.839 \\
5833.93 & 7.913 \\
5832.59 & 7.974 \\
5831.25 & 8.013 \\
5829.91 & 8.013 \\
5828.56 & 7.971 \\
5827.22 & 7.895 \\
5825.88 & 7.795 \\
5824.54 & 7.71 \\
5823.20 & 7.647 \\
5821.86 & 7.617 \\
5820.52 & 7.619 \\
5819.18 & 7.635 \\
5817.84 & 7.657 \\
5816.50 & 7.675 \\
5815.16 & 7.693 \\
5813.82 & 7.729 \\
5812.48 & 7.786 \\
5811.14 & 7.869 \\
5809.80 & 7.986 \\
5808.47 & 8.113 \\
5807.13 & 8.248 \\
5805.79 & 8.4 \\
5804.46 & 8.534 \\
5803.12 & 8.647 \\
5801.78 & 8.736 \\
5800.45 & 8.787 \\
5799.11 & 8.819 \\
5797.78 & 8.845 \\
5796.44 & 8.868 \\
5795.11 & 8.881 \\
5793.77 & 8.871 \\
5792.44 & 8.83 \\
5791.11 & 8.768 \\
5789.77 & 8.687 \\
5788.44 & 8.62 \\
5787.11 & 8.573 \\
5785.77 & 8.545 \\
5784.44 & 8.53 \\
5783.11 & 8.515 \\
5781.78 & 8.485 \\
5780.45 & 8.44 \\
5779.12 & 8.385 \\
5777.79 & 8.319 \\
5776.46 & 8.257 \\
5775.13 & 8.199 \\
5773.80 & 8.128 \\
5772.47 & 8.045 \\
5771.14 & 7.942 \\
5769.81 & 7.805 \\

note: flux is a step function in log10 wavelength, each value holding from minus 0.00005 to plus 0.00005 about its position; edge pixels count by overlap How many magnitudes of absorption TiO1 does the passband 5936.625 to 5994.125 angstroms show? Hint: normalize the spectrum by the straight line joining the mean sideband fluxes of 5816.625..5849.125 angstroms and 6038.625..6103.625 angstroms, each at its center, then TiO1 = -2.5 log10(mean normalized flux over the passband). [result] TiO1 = 0.24 mag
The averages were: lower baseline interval 7.77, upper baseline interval 8.75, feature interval 6.64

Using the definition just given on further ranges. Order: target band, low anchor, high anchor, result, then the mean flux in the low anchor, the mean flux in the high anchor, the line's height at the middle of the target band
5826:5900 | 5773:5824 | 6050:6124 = 0.36 mag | 8.31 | 8.81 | 8.42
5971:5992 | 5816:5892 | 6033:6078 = 0.16 mag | 6.57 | 8.56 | 7.83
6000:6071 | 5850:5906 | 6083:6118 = -0.05 mag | 5.08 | 8.96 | 7.82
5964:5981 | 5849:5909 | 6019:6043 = 0.09 mag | 5.11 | 8.03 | 6.91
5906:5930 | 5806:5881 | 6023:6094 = 0.33 mag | 7.19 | 8.58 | 7.67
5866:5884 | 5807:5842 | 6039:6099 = 0.36 mag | 7.82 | 8.75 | 8.01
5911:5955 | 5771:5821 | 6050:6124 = 0.35 mag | 8.34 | 8.81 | 8.56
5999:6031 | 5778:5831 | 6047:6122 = 0.13 mag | 8.26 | 8.82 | 8.68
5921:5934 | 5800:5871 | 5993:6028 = 0.25 mag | 7.52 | 7.64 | 7.59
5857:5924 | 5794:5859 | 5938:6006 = 0.42 mag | 7.82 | 6.8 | 7.37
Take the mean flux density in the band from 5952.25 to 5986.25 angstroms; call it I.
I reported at 6.44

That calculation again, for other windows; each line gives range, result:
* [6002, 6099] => 8.39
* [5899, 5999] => 6.25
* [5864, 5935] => 5.04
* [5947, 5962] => 6.43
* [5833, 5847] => 7.79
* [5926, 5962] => 6.45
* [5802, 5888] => 7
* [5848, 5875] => 6.61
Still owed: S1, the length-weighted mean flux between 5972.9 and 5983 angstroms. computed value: 6.39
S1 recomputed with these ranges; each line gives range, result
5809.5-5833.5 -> 7.79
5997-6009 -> 7.58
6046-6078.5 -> 8.71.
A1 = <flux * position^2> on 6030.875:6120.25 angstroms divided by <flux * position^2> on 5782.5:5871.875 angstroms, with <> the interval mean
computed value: 1.23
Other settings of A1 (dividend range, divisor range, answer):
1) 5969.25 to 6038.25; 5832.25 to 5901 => 1.34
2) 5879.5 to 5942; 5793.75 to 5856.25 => 0.65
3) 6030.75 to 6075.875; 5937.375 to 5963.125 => 1.35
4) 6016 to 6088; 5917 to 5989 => 1.36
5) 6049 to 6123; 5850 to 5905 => 1.86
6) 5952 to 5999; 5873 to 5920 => 1.55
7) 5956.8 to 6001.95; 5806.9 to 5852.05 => 0.92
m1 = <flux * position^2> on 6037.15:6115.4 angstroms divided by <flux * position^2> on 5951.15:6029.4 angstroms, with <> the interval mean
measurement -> 1.3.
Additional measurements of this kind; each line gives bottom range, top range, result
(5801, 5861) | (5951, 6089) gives 1.08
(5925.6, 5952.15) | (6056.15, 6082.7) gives 1.42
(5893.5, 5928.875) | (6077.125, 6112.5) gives 1.93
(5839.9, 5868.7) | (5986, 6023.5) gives 1.13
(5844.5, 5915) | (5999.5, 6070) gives 1.62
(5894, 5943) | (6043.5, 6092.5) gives 1.71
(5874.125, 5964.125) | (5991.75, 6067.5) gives 1.56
